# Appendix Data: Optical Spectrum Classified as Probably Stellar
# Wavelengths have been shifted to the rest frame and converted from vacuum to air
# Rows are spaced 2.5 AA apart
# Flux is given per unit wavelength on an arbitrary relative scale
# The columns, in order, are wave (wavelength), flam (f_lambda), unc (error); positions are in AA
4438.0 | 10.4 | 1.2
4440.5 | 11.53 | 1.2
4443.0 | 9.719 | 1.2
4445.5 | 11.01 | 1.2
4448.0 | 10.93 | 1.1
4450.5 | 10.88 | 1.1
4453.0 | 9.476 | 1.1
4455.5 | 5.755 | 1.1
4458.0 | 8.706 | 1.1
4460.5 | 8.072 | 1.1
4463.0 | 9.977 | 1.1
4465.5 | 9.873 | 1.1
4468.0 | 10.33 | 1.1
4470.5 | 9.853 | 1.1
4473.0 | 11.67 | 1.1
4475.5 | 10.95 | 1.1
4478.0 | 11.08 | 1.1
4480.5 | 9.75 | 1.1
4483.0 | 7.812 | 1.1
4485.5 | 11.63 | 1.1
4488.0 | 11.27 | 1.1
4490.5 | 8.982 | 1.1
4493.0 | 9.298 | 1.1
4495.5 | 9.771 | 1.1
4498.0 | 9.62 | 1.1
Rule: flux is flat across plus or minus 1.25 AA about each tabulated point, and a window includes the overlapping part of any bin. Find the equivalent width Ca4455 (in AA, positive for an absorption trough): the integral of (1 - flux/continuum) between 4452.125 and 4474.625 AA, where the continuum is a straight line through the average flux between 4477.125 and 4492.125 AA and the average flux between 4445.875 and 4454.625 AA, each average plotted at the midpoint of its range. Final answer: 1.9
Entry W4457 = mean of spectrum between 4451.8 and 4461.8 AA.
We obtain 8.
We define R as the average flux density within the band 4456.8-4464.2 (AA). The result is 8.91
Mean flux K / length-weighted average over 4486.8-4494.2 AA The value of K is 9.84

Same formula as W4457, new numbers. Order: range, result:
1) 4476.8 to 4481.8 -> 10.4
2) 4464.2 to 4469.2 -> 10.1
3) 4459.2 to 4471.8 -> 9.63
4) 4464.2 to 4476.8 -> 10.5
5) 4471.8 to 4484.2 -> 10.3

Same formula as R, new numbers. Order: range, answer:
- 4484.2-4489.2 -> 11.4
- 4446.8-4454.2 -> 10.4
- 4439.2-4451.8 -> 10.8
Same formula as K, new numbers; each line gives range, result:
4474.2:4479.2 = 11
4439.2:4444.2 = 10.6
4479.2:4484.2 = 8.81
